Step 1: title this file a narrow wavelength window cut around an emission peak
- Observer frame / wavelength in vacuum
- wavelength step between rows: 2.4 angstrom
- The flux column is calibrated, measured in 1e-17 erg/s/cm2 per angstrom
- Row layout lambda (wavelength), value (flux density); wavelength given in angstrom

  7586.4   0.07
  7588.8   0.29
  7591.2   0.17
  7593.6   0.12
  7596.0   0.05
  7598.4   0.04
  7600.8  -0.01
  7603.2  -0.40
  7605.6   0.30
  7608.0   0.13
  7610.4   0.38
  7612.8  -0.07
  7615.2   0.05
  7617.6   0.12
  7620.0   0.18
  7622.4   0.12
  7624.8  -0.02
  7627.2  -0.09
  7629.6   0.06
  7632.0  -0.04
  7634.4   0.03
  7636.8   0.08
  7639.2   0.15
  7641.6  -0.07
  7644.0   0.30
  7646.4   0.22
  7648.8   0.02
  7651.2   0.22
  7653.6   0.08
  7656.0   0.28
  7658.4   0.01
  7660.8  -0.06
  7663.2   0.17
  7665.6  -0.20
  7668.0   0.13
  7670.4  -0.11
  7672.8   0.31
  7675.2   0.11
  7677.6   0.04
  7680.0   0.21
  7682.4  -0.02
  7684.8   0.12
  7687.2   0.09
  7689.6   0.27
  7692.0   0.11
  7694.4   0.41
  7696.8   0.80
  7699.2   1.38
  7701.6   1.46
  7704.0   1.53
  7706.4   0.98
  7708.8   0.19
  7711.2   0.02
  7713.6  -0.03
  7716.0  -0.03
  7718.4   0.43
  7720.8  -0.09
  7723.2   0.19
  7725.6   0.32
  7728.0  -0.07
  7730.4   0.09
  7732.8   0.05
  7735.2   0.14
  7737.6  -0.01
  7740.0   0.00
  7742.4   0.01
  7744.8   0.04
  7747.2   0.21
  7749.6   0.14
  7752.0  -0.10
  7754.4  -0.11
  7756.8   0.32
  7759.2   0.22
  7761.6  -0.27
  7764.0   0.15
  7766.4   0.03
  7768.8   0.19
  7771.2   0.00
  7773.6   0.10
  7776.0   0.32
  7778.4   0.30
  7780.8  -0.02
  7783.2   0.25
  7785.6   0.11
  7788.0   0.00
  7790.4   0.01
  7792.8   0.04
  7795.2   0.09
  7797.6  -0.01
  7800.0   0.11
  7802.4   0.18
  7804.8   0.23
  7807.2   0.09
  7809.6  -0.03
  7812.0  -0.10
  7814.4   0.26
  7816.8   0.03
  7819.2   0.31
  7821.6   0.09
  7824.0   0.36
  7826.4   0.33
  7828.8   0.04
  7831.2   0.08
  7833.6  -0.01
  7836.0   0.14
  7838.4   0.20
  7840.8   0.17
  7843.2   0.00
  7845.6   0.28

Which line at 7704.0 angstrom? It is [O II] 3727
